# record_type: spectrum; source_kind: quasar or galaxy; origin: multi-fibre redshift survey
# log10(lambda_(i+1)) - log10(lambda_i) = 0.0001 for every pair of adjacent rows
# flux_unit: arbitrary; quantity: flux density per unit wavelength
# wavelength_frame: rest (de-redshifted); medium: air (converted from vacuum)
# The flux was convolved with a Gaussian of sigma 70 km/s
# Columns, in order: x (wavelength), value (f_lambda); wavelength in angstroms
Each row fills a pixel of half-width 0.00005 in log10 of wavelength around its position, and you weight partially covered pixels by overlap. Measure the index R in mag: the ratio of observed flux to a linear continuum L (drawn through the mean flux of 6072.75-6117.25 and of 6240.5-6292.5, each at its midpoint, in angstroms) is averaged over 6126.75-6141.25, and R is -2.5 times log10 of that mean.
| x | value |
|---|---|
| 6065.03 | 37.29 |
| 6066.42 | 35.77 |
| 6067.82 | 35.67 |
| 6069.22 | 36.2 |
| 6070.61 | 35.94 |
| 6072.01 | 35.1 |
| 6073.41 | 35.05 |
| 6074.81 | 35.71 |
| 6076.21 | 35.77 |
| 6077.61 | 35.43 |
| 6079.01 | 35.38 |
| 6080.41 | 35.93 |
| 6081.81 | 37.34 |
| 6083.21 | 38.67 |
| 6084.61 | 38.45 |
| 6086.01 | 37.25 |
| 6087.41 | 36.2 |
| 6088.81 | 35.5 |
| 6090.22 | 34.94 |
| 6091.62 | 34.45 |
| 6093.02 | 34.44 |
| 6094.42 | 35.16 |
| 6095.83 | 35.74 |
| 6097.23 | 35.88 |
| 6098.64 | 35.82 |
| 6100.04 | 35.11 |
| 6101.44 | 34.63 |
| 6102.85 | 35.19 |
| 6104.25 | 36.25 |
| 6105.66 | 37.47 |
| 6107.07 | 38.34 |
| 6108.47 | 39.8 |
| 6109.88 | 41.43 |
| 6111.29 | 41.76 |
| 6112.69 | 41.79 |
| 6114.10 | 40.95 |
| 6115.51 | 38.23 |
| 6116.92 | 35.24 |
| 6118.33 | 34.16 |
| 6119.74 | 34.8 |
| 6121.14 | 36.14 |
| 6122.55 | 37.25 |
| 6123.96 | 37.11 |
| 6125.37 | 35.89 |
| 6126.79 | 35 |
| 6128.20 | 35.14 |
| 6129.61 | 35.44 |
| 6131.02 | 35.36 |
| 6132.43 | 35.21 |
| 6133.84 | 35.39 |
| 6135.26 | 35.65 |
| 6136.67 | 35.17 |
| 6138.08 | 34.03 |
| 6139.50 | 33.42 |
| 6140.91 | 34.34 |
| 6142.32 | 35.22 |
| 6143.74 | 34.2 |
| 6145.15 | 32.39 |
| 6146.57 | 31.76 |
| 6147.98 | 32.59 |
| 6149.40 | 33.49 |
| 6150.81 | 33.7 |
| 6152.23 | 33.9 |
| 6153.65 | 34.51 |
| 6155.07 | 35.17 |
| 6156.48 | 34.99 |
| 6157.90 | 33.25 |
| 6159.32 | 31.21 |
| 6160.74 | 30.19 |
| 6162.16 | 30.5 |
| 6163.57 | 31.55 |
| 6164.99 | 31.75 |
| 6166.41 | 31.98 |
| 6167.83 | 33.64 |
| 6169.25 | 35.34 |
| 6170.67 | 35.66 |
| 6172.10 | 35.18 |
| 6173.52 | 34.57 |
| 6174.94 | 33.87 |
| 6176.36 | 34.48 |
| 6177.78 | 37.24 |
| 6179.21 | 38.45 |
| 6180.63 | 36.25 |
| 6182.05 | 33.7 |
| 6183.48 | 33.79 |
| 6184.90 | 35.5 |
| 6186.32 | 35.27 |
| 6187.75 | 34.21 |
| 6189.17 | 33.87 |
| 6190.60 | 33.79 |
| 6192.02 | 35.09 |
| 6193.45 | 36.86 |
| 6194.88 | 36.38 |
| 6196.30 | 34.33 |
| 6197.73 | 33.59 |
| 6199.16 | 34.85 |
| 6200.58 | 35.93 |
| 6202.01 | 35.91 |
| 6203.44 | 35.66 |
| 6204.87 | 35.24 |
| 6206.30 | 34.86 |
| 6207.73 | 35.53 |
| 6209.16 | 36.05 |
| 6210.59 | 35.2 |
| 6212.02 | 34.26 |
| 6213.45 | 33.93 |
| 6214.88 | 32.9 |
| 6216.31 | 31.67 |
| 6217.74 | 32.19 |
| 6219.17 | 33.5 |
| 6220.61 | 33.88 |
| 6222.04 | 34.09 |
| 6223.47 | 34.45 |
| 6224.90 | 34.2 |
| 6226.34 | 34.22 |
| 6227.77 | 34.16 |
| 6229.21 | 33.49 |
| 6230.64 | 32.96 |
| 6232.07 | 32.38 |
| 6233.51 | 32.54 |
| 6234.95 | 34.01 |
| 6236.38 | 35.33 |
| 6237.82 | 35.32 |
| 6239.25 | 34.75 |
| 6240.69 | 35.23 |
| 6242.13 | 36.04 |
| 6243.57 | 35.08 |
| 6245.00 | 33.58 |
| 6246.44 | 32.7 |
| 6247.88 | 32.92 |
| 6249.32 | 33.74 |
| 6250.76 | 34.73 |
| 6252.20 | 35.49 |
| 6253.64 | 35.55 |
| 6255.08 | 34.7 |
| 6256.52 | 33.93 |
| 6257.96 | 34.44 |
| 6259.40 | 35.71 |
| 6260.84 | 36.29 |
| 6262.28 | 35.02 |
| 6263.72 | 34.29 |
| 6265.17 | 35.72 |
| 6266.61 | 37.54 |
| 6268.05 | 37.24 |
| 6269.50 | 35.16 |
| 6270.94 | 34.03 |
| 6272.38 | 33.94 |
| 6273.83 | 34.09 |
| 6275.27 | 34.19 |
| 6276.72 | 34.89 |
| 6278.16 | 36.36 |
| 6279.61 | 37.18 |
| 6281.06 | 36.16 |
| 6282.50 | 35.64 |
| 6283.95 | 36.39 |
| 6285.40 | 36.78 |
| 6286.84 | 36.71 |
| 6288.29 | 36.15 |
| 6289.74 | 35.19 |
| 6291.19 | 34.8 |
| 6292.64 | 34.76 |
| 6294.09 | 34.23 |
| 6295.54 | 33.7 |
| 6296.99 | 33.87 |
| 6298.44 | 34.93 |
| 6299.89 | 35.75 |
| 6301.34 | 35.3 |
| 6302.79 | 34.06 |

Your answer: 0.05 mag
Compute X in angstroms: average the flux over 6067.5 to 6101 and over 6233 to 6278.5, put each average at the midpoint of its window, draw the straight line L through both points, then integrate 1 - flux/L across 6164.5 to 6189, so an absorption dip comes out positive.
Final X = 0.38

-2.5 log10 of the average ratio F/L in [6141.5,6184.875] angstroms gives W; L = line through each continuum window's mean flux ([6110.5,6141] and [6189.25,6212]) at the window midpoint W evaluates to 0.06 mag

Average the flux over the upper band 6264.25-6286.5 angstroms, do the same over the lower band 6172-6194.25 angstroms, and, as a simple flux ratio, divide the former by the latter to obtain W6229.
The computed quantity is 1.02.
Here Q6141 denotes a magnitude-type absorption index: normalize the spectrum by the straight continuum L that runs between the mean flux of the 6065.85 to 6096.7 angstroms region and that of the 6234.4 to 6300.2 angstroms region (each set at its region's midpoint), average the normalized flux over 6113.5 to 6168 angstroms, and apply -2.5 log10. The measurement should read 0.04 mag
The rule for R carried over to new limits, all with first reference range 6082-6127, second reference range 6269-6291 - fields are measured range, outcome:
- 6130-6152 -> 0.07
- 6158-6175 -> 0.11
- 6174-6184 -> 0.03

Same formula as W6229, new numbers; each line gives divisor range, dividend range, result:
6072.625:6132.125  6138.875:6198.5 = 0.93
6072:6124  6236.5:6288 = 0.96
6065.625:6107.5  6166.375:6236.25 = 0.96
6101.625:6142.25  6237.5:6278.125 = 0.95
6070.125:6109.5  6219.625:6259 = 0.95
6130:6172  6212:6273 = 1.02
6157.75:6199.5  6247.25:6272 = 1.03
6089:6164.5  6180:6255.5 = 0.98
